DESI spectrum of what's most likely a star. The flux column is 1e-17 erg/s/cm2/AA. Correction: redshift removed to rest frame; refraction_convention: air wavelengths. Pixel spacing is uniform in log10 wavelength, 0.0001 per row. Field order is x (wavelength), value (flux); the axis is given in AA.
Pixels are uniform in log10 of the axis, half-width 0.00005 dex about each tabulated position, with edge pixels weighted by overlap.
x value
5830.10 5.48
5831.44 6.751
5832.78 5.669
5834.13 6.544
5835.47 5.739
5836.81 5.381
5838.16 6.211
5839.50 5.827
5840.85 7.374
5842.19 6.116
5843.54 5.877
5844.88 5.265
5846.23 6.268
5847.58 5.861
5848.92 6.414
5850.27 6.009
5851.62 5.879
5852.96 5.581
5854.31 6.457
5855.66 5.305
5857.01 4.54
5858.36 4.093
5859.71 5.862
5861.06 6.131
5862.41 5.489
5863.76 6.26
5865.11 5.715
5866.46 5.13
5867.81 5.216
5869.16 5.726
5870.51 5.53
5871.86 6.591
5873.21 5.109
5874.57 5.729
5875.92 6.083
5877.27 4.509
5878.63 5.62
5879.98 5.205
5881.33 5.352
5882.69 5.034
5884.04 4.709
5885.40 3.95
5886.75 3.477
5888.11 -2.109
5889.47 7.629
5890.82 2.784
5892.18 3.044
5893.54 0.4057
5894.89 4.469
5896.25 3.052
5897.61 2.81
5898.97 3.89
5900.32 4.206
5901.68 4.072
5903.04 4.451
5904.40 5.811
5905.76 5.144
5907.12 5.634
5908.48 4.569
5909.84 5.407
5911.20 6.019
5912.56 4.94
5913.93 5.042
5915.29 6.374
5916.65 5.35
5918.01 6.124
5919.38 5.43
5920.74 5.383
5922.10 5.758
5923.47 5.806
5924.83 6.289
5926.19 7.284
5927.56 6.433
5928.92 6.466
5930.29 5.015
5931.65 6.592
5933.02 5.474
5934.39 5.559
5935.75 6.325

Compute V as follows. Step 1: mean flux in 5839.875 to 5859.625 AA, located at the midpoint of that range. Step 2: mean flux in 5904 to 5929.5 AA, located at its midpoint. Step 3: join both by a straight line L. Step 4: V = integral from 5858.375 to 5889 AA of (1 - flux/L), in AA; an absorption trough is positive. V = 4.1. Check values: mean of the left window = 5.79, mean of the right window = 5.75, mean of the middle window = 5.01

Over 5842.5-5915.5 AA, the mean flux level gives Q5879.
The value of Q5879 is 4.95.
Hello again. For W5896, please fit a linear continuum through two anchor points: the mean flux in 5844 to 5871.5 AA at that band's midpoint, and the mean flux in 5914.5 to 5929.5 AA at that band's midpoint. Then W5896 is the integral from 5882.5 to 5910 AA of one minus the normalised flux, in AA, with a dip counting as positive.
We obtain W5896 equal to 9.4 AA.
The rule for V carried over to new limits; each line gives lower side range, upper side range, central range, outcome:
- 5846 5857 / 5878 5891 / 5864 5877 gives -1.9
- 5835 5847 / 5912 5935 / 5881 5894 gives 5.5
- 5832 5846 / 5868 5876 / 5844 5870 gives 1.0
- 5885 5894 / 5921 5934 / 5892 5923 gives -2.3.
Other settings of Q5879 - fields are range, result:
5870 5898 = 4.24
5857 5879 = 5.52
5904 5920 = 5.48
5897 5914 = 4.77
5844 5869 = 5.64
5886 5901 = 3.07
